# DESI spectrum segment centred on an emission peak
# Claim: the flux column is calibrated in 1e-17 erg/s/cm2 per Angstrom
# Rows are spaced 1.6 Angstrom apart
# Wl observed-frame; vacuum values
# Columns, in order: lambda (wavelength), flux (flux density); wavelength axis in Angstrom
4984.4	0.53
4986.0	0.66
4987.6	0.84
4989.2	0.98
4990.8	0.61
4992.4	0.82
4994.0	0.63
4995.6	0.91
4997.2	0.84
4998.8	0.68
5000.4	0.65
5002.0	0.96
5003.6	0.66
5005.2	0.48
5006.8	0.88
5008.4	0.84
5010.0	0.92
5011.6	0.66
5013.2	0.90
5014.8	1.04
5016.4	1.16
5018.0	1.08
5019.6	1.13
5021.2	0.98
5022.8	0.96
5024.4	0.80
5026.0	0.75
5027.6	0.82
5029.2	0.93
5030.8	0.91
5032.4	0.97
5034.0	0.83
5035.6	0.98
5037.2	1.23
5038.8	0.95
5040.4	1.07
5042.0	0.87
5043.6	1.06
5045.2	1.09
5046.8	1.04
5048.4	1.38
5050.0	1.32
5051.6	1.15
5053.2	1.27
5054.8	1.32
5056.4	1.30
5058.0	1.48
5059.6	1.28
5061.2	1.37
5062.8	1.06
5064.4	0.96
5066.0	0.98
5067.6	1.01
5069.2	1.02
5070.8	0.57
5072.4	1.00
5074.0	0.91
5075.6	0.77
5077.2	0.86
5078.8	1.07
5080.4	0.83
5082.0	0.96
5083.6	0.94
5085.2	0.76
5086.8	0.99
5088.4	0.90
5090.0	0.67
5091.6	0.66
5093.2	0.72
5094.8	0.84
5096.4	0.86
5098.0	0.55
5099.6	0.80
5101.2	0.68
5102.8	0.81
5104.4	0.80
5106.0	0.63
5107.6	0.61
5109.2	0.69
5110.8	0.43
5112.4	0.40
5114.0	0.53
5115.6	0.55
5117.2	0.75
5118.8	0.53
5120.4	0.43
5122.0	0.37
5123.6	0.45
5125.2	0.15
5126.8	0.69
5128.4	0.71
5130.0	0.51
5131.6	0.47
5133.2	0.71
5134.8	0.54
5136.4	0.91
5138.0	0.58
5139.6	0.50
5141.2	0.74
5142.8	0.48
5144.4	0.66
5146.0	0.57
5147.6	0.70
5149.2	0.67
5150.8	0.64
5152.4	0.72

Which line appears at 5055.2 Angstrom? C III]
